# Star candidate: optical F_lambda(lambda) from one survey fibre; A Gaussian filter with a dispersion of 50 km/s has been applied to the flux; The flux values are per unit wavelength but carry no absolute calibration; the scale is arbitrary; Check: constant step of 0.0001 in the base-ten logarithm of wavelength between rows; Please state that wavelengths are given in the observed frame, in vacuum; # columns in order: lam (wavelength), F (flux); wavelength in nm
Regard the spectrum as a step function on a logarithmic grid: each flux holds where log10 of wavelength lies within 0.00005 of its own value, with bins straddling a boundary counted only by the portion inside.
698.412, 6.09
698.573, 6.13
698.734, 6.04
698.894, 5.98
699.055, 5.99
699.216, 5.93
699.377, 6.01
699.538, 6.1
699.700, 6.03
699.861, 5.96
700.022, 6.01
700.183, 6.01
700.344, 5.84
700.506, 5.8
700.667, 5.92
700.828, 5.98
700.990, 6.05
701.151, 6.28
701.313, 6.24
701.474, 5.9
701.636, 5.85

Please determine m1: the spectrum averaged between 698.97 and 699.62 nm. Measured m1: 6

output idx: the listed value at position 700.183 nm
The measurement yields 6.01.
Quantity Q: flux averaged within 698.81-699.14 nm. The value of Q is 6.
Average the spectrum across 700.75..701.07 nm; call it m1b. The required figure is 6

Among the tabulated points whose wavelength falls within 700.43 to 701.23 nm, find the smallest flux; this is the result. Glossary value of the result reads 5.8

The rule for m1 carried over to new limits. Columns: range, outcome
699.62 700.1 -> 6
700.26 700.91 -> 5.88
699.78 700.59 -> 5.93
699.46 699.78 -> 6.05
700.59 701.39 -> 6.09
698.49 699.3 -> 6.02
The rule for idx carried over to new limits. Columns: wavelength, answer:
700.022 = 6.01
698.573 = 6.13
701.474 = 5.9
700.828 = 5.98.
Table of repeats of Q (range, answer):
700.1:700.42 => 5.94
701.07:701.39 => 6.26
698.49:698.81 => 6.08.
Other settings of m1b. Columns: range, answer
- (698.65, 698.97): 6.03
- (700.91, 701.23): 6.17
